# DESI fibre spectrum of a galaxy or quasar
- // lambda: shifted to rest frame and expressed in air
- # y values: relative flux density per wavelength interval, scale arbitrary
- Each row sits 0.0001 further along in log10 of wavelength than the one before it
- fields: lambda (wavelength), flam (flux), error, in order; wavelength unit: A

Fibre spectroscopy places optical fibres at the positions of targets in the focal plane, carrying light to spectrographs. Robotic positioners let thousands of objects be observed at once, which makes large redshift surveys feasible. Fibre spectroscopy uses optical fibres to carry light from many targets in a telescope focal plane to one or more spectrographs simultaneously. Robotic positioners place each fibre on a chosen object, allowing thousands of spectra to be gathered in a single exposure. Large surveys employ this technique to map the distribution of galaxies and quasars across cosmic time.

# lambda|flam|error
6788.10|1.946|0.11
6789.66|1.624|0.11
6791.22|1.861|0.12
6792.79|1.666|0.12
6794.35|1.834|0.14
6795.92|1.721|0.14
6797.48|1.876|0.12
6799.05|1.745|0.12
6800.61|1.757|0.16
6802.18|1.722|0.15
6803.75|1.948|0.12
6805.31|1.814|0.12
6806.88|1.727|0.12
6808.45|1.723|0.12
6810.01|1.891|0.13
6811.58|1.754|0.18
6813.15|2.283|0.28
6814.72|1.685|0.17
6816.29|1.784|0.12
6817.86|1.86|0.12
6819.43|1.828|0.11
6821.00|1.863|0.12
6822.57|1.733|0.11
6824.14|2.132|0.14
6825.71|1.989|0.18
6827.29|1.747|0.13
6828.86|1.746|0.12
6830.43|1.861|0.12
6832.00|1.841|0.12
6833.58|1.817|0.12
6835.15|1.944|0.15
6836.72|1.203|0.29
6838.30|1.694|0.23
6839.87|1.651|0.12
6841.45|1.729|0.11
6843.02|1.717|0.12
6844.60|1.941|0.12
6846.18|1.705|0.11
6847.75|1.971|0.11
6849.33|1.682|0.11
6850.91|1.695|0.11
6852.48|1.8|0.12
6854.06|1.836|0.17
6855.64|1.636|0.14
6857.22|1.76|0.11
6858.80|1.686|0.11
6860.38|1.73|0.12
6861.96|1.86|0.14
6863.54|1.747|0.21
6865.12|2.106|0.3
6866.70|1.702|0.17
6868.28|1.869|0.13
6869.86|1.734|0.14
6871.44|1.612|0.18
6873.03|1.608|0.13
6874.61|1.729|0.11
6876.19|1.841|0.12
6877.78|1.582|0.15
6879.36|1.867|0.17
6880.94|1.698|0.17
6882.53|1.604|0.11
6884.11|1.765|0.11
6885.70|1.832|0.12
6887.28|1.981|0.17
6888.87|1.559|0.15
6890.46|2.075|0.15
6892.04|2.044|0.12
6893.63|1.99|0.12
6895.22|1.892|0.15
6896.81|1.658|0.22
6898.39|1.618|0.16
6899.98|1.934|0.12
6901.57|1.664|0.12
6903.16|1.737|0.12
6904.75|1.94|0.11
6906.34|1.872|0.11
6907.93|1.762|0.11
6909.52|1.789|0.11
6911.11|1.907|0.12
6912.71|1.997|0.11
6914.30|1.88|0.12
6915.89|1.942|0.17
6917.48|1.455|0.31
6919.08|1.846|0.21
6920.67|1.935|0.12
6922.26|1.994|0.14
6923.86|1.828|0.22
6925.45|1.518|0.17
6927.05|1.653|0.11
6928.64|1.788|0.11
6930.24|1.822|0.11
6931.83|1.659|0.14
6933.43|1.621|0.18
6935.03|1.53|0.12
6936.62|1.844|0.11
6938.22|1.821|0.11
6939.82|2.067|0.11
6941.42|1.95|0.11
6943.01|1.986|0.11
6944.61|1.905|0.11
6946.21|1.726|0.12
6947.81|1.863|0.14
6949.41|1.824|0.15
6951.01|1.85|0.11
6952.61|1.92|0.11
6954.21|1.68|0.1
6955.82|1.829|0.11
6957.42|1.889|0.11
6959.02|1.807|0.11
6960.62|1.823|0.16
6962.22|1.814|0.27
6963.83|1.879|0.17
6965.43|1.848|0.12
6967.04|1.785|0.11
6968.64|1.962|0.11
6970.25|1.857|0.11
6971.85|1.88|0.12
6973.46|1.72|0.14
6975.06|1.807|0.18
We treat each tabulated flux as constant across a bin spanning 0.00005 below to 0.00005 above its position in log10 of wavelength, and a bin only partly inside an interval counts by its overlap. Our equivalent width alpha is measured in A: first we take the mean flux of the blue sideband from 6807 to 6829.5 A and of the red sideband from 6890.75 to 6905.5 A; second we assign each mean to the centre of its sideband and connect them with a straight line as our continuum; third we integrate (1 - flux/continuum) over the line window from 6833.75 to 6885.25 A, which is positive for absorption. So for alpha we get 2.9 A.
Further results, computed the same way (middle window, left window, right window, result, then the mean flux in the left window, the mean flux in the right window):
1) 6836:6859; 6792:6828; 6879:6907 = 1.36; 1.83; 1.82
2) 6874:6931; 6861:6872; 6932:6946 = 0.38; 1.81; 1.83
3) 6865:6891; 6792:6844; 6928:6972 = 0.70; 1.8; 1.83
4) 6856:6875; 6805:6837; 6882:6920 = 0.70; 1.83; 1.82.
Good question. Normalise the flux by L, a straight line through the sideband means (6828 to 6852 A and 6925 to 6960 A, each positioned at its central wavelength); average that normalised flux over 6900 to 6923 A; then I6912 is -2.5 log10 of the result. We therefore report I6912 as -0.03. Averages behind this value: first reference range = 1.75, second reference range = 1.8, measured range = 1.84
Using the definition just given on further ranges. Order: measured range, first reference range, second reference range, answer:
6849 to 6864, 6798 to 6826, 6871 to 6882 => 0.00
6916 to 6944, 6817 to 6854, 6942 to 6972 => 0.03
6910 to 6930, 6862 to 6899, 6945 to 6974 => 0.00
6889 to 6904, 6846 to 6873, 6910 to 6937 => -0.04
